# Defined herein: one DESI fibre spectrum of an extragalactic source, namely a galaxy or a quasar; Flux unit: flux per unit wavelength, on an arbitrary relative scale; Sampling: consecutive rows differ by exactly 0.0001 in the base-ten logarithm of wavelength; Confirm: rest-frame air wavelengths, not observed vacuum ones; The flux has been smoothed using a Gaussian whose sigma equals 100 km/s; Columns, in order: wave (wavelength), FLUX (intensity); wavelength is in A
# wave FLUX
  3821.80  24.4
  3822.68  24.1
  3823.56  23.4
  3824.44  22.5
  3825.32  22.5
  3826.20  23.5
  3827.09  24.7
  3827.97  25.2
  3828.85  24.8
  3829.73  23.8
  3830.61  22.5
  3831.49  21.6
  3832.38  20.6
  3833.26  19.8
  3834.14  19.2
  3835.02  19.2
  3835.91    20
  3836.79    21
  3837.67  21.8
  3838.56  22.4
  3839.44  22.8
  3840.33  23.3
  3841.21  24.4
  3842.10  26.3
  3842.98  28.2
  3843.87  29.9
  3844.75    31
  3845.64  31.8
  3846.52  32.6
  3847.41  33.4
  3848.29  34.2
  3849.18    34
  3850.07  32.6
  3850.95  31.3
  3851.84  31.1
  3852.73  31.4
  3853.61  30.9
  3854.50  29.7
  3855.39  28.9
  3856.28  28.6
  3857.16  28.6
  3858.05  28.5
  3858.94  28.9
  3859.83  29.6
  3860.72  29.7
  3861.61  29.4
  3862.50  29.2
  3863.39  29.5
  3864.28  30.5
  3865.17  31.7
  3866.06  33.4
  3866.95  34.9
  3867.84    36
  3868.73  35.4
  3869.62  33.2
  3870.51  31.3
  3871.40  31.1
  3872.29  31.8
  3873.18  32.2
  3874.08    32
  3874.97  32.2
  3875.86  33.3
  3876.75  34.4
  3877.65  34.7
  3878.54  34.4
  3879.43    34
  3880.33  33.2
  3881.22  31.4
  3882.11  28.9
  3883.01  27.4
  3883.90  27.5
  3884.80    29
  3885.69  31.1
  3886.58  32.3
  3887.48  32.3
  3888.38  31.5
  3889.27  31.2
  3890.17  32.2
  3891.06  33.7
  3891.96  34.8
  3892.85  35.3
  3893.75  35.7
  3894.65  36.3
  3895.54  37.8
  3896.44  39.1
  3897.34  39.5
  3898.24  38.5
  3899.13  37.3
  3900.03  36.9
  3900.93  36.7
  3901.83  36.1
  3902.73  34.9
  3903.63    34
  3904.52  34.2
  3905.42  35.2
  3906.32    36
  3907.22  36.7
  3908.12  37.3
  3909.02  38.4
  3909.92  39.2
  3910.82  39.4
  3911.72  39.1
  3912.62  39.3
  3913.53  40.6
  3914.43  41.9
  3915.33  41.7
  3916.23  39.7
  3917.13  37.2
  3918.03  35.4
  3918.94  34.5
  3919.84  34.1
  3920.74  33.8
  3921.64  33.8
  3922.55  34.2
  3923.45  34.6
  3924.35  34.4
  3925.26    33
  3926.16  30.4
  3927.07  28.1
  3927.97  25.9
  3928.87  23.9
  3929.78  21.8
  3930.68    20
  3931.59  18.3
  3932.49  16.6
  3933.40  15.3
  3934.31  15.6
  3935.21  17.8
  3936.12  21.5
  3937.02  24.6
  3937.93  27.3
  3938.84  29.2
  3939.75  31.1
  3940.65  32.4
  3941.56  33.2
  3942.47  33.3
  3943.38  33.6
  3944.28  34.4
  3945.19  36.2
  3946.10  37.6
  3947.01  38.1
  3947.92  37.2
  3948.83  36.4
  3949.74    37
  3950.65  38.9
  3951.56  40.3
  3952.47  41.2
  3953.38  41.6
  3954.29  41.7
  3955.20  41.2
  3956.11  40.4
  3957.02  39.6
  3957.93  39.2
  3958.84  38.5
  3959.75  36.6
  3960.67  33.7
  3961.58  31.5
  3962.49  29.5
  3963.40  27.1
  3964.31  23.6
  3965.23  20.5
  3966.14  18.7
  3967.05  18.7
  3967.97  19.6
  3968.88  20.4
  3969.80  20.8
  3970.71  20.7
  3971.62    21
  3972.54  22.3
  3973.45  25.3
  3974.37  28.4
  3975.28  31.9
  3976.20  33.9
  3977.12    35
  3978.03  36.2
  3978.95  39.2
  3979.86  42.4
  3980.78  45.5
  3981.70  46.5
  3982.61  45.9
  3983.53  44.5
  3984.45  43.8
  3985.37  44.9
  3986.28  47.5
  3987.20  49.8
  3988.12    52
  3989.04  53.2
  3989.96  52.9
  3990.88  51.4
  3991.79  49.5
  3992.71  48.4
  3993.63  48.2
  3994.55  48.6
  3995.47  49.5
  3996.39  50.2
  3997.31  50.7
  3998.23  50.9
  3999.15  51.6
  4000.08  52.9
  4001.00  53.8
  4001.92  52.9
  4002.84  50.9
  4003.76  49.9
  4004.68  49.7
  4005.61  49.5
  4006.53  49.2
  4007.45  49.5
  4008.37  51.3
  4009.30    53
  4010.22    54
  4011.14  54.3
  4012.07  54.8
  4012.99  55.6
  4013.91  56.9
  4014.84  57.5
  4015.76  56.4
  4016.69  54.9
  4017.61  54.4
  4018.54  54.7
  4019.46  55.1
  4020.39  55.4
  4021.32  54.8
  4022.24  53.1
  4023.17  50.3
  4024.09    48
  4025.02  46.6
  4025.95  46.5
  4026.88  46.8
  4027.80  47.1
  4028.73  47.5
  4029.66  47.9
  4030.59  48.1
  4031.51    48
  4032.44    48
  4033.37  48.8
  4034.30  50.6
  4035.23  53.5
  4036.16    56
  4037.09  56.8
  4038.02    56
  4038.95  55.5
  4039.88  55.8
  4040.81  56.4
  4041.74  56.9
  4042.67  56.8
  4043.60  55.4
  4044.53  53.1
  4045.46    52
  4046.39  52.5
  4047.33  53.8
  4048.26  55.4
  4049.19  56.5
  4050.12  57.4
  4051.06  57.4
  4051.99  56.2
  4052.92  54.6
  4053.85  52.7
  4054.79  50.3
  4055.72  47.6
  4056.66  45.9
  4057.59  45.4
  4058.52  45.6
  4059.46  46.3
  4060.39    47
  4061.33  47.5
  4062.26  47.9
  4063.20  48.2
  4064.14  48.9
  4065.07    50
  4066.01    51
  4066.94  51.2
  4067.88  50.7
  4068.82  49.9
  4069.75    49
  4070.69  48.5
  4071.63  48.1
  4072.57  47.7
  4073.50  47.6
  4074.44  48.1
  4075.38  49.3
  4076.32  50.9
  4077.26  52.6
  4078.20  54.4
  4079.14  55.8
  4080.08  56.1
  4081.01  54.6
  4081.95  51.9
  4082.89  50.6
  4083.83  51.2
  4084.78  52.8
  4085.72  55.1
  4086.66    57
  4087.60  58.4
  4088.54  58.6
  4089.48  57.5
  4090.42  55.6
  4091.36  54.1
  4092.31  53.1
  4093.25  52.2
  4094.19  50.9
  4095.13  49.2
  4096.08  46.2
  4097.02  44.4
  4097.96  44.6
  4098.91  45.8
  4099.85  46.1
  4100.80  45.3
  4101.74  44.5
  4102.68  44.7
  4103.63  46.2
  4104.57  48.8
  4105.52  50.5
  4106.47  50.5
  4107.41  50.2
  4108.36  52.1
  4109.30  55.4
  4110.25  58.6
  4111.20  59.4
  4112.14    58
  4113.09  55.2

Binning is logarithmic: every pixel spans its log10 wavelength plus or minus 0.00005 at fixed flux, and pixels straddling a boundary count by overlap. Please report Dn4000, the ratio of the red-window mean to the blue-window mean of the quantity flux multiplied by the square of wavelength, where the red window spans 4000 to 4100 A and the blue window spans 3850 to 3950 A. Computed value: 1.7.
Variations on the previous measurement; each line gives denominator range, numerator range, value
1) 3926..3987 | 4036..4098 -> 1.74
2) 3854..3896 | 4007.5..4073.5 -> 1.76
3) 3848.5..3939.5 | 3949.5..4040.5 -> 1.46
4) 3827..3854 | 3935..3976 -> 1.25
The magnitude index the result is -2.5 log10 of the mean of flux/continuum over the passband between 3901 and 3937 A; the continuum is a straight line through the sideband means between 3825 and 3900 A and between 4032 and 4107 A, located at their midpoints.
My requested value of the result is 0.12 mag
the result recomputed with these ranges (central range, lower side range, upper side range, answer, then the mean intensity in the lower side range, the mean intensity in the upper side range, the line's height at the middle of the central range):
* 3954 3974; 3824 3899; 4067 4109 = 0.34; 29.8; 50.7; 39.3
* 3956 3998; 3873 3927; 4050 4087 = 0.13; 34.9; 50.7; 42.1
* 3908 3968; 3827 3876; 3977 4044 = 0.24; 28.5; 50.7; 40.6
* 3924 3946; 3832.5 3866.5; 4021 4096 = 0.38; 28.1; 51.7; 37.7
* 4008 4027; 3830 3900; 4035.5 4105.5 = -0.16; 30.4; 51.5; 46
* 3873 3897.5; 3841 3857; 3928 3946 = -0.16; 30.6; 25.8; 28.7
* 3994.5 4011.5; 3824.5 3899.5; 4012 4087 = -0.11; 29.9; 51.9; 46.4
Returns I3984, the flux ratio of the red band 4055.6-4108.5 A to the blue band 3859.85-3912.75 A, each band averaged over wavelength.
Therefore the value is 1.48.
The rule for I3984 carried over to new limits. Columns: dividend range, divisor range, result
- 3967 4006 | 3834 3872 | 1.44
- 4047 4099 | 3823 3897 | 1.74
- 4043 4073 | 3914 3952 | 1.64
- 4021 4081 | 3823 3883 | 1.79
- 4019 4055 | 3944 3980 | 1.63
